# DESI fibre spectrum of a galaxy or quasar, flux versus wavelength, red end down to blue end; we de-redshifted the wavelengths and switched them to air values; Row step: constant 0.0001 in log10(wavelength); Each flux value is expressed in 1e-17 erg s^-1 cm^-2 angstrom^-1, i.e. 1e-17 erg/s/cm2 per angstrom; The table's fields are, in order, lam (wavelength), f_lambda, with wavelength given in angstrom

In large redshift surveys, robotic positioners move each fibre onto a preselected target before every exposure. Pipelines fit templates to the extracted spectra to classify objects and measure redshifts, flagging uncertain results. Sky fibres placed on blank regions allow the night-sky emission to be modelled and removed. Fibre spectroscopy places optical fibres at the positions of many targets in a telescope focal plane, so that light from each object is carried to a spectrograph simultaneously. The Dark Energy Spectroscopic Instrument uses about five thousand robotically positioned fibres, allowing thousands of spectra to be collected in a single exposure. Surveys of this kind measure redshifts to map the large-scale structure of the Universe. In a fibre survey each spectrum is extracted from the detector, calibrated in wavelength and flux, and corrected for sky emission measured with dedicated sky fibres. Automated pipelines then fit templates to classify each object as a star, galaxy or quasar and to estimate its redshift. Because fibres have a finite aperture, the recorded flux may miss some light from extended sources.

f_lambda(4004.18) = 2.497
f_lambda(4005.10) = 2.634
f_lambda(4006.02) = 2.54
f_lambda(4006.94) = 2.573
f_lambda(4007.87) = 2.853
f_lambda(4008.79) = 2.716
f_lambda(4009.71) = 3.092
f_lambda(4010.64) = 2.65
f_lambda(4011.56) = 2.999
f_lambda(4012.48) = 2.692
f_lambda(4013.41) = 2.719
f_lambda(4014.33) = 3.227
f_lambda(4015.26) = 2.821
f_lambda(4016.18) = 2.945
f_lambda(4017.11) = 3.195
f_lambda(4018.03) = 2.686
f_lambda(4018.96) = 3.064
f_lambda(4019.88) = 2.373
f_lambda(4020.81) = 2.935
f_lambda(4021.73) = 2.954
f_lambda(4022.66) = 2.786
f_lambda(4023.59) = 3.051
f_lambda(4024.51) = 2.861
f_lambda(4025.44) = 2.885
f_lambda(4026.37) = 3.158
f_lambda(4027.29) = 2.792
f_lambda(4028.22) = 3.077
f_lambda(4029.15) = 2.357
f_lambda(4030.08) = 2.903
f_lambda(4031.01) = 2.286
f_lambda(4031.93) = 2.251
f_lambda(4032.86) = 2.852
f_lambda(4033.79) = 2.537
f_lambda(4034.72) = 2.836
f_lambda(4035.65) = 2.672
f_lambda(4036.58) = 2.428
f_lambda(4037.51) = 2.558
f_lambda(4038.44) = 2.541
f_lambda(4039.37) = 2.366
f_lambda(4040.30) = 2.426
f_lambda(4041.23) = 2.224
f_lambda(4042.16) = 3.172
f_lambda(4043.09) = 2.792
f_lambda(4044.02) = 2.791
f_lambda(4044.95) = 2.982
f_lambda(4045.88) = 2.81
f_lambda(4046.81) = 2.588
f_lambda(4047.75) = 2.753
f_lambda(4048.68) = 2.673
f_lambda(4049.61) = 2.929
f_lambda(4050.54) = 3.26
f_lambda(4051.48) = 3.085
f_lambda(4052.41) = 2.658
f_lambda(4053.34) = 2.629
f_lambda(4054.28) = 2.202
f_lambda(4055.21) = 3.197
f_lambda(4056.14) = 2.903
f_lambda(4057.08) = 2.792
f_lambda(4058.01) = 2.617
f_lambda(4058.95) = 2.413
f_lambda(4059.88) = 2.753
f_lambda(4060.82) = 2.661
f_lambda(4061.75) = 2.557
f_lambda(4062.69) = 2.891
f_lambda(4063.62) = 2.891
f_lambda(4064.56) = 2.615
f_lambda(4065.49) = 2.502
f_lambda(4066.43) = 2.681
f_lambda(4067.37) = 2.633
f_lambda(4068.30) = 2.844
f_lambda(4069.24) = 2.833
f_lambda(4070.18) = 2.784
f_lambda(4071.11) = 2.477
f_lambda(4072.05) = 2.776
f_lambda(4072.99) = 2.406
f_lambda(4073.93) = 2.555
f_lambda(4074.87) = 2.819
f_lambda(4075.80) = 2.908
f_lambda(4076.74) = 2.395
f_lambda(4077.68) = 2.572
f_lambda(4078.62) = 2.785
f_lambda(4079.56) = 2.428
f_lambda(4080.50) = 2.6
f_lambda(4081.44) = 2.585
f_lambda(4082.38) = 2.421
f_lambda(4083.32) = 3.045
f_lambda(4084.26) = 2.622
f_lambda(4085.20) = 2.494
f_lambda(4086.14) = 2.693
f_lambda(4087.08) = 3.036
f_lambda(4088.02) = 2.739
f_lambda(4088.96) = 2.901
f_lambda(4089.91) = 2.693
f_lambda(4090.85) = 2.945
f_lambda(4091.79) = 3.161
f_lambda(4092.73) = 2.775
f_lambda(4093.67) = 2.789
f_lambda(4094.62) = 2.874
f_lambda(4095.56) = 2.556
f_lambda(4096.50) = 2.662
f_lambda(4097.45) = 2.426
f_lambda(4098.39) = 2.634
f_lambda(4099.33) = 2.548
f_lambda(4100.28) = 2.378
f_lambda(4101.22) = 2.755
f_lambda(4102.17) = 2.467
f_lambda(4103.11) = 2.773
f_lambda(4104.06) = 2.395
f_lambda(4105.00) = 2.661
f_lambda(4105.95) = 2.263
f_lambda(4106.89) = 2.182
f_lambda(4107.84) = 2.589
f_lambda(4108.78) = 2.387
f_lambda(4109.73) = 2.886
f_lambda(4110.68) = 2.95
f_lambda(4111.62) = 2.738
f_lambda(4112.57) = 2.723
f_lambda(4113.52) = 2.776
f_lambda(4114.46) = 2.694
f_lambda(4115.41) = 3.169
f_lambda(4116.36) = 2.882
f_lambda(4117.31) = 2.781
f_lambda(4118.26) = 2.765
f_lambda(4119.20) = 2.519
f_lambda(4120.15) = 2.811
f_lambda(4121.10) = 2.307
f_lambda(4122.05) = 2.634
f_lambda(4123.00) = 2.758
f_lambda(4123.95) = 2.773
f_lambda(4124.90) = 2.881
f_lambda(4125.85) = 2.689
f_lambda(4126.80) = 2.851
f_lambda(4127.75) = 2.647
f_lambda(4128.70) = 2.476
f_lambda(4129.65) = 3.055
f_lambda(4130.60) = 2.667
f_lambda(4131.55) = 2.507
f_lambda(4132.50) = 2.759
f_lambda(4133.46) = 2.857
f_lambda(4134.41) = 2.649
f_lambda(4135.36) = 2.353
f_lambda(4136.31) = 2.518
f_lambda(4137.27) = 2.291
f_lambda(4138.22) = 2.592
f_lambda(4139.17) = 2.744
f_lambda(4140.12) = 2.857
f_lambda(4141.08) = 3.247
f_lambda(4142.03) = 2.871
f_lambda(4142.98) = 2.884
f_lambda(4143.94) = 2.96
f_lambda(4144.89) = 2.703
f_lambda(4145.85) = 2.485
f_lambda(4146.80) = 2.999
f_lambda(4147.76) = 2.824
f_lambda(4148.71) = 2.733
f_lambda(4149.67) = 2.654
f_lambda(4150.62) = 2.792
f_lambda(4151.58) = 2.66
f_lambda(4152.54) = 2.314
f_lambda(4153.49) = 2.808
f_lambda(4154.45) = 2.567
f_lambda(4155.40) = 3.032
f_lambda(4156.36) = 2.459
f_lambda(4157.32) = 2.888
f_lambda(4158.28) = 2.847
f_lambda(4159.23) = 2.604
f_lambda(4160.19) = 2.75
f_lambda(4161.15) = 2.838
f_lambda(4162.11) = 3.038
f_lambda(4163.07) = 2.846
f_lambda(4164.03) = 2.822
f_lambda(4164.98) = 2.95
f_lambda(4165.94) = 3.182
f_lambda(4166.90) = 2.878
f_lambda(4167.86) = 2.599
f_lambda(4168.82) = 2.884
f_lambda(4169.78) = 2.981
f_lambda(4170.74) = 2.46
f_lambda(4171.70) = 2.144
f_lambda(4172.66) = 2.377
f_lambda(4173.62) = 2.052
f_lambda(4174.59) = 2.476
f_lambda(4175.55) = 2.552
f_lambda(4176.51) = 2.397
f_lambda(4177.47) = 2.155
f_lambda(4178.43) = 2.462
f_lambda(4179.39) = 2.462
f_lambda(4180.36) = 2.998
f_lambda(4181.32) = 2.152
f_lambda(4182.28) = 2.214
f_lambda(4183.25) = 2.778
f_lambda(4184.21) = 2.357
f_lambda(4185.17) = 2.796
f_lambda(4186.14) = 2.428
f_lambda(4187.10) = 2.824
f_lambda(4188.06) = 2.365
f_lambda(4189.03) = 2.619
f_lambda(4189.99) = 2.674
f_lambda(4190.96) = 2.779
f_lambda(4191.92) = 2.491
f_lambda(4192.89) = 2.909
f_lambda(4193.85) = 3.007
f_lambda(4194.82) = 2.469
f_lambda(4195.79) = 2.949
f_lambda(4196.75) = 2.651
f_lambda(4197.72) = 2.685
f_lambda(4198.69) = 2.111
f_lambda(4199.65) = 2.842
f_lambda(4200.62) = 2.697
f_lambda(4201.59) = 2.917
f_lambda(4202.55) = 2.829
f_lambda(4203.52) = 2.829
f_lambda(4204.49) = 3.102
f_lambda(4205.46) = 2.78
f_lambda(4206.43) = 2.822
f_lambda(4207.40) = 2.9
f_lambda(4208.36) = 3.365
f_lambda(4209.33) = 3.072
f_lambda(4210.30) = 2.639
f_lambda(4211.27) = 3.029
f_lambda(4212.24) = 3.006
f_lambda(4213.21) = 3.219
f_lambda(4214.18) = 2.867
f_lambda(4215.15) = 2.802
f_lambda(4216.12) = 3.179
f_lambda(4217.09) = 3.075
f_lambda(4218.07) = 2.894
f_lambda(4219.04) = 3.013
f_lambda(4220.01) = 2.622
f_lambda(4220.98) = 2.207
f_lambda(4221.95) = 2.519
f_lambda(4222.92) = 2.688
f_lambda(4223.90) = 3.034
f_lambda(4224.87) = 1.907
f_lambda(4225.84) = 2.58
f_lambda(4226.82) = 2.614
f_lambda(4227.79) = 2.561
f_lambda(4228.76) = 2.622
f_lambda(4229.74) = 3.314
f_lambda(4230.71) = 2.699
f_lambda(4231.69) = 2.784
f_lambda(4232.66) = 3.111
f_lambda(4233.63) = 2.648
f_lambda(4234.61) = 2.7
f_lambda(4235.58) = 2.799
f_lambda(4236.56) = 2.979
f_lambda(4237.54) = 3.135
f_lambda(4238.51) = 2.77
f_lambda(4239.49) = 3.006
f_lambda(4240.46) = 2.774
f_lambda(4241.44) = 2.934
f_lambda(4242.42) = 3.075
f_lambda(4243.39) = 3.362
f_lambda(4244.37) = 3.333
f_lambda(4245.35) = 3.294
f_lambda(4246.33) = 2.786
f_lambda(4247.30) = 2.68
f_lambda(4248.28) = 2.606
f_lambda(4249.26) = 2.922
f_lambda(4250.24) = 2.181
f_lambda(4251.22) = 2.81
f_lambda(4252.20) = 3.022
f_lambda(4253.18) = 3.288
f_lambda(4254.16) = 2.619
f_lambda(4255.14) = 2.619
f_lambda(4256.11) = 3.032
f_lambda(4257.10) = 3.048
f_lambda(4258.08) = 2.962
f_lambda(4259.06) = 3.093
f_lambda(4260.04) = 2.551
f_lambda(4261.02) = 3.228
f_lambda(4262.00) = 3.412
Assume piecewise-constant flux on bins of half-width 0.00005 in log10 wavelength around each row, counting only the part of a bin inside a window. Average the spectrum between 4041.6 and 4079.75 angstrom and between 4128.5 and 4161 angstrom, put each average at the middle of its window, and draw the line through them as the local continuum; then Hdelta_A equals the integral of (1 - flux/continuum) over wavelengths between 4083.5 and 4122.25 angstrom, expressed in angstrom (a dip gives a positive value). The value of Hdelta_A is 0.6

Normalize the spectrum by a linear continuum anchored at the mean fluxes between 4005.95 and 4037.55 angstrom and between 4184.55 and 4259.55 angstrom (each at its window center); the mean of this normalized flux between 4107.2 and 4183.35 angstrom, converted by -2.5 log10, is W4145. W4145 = 0.047 mag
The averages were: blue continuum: 2.79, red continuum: 2.82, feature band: 2.69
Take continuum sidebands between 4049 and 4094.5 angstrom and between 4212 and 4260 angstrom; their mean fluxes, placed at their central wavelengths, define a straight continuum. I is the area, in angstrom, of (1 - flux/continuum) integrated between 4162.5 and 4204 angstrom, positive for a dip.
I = 2.67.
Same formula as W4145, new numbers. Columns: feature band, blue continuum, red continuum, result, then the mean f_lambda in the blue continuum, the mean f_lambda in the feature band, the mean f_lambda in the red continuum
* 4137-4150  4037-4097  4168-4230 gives -0.034 mag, 2.71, 2.78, 2.69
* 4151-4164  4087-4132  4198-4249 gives 0.006 mag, 2.7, 2.74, 2.85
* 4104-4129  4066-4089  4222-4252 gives 0.013 mag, 2.68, 2.68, 2.82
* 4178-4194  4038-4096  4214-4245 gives 0.082 mag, 2.72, 2.6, 2.83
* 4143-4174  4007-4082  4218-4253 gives 0.020 mag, 2.74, 2.73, 2.81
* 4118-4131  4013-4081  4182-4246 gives 0.025 mag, 2.73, 2.7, 2.81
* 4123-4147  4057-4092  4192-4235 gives 0.004 mag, 2.69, 2.73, 2.8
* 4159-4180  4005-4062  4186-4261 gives 0.068 mag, 2.76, 2.63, 2.82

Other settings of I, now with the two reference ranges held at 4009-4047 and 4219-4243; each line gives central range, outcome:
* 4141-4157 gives 0.1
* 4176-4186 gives 1.0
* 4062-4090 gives 0.8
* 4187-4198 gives 0.3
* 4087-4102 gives 0.2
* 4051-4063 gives 0.2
